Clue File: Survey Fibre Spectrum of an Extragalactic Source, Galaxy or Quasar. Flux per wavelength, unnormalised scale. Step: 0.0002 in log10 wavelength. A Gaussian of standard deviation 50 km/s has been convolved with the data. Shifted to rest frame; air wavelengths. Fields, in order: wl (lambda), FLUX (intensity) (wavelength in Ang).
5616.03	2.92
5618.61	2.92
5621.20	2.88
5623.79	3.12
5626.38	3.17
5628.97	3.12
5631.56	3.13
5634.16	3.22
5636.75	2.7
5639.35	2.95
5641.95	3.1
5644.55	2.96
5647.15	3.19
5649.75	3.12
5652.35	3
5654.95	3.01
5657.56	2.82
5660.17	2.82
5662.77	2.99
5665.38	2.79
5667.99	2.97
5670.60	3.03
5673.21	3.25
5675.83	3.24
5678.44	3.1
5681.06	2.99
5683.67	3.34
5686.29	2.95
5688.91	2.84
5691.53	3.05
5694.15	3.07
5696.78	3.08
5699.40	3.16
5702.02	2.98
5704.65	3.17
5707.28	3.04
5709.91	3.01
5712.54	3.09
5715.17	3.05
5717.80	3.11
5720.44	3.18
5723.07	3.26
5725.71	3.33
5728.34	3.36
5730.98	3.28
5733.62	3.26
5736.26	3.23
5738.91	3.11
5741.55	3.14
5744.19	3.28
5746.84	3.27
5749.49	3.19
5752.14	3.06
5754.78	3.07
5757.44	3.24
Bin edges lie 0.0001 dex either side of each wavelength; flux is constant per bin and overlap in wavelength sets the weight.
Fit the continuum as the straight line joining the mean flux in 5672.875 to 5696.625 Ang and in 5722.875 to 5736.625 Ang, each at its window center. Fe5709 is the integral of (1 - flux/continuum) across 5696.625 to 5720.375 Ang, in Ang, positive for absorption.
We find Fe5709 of 0.84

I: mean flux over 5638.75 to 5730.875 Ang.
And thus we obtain 3.07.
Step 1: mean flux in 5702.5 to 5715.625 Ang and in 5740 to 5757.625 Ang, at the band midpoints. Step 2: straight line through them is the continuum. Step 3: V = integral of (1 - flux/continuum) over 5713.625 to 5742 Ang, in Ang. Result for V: -0.9 Ang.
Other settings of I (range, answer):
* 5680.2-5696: 3.04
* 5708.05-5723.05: 3.1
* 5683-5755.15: 3.14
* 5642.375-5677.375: 3.02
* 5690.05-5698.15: 3.06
